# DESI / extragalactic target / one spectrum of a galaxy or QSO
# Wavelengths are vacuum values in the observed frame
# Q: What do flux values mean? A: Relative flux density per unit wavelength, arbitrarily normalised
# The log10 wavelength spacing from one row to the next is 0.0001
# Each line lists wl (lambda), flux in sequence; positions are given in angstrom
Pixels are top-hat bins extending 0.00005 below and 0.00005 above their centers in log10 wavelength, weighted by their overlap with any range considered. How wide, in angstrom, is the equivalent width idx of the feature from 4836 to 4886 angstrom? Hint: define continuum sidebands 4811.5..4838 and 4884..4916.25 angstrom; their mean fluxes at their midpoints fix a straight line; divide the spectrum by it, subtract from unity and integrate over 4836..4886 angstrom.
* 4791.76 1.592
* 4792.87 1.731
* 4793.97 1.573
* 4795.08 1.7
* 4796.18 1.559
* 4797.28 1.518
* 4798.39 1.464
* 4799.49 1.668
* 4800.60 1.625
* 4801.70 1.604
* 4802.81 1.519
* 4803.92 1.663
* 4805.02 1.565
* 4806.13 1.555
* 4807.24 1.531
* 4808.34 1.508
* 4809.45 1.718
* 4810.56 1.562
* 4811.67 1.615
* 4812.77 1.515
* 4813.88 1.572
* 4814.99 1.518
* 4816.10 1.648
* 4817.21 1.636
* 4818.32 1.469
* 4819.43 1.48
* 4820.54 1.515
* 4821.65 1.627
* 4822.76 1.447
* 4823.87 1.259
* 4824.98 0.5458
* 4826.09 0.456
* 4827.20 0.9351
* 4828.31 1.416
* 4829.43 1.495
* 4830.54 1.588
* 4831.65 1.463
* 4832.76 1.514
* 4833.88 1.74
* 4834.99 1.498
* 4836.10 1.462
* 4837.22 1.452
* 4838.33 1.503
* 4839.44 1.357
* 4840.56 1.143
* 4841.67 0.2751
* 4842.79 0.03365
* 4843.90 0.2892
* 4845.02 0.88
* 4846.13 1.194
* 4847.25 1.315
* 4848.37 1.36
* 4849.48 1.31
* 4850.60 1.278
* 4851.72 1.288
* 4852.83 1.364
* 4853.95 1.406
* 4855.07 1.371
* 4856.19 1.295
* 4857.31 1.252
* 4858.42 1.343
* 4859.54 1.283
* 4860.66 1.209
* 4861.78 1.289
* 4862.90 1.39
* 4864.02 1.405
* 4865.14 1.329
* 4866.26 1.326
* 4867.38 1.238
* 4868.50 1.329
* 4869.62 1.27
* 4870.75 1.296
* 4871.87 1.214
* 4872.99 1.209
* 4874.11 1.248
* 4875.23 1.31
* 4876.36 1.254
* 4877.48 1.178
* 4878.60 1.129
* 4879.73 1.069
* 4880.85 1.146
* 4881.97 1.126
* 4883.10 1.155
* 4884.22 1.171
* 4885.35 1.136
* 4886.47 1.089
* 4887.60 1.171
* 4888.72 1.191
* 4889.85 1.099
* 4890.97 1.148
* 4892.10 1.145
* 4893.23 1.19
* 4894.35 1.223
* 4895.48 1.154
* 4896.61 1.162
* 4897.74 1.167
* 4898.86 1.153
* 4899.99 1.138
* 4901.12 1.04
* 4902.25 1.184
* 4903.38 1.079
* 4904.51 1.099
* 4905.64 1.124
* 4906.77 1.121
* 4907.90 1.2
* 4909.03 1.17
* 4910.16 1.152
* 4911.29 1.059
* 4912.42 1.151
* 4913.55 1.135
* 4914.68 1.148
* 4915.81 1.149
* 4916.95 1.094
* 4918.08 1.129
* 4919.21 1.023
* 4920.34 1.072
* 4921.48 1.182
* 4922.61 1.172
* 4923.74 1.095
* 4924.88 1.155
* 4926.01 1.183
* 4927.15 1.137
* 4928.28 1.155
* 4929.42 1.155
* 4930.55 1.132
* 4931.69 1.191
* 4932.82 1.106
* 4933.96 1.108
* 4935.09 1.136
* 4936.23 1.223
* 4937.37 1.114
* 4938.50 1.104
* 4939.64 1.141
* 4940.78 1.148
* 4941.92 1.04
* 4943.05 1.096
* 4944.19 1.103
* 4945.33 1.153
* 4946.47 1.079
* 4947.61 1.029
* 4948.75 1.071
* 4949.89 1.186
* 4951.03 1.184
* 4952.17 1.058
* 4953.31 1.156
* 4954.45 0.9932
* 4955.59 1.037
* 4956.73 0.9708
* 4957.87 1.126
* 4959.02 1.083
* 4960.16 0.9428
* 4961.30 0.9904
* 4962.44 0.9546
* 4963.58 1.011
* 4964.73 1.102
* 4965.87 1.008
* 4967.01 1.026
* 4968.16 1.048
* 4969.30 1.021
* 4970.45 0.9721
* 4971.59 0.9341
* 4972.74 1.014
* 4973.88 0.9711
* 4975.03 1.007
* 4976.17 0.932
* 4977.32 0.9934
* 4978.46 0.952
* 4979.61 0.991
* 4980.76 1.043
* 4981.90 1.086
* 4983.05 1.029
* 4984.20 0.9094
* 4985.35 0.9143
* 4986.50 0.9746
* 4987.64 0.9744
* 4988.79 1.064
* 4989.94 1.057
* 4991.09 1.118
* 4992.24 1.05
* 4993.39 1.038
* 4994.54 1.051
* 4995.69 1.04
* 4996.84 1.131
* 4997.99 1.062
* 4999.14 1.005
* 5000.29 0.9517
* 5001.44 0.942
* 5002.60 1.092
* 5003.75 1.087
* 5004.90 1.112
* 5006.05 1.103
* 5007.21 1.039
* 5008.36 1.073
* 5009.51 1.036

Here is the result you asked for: 3.2 angstrom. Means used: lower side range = 1.41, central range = 1.19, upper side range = 1.14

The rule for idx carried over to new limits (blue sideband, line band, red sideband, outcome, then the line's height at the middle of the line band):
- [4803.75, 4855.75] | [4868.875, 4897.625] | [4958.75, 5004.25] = 0.8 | 1.21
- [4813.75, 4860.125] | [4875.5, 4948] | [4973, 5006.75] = 0.7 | 1.15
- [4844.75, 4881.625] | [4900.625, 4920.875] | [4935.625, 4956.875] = 0.9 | 1.17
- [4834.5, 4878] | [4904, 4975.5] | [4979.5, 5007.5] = 0.9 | 1.11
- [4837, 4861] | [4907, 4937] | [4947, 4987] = -2.0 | 1.07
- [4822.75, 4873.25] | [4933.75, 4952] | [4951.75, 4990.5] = -1.0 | 1.06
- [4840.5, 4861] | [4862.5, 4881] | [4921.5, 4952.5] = -2.5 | 1.11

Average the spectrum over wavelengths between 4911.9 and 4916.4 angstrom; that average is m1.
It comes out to 1.14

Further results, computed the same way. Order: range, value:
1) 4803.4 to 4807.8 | 1.58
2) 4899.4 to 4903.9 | 1.11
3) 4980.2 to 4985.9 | 0.996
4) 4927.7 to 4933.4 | 1.15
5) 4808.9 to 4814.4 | 1.6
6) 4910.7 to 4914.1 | 1.12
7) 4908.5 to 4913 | 1.13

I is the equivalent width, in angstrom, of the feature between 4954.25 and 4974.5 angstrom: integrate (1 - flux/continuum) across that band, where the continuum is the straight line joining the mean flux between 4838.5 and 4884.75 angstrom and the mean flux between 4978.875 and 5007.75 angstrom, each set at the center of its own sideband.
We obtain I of 1.0 angstrom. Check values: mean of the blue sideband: 1.18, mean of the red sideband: 1.03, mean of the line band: 1.01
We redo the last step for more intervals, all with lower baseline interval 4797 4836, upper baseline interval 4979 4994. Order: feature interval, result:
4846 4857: 0.44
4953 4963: 0.64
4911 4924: 0.89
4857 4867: 0.25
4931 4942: 0.15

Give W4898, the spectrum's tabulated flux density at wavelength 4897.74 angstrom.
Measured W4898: 1.167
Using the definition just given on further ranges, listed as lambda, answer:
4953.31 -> 1.156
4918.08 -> 1.129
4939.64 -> 1.141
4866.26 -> 1.326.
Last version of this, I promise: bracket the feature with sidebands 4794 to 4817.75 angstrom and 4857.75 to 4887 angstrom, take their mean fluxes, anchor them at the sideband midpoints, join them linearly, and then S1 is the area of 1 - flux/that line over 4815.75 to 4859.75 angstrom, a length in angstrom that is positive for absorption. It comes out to 5.1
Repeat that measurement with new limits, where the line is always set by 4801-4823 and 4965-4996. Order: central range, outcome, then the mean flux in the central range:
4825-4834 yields 1.47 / 1.26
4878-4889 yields 1.59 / 1.14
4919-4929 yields 0.51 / 1.13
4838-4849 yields 4.03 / 0.926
